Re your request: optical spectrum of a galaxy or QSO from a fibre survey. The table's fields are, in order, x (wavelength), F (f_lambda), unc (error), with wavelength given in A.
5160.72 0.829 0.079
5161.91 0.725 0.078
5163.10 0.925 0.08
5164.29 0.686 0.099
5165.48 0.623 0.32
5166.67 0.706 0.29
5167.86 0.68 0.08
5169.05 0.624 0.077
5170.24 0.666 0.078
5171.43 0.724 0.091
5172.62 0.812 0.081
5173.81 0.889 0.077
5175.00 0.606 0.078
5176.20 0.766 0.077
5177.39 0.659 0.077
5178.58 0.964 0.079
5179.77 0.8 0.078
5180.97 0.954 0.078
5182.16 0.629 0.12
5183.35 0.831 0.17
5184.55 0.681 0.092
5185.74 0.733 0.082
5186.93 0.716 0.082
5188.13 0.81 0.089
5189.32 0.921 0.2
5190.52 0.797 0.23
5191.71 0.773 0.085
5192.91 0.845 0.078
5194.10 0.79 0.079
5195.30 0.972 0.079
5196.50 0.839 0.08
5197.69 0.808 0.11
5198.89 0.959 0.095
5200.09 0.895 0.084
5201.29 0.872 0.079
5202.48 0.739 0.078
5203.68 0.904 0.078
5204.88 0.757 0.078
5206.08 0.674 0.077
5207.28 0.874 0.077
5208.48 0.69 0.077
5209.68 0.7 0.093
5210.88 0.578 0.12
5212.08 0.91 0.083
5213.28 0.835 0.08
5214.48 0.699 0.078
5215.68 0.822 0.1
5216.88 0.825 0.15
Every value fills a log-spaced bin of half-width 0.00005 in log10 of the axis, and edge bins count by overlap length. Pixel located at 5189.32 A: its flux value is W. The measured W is 0.921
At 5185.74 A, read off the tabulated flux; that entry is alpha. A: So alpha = 0.733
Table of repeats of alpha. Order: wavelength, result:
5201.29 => 0.872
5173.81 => 0.889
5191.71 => 0.773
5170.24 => 0.666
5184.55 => 0.681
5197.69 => 0.808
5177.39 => 0.659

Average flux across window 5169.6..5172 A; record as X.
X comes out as 0.694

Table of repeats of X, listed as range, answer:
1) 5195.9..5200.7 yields 0.875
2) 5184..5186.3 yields 0.708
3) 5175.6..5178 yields 0.714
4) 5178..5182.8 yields 0.837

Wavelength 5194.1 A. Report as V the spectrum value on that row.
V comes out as 0.79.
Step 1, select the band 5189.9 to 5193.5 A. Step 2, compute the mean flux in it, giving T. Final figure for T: 0.805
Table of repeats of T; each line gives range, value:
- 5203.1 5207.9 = 0.801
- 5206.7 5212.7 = 0.75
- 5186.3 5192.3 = 0.804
